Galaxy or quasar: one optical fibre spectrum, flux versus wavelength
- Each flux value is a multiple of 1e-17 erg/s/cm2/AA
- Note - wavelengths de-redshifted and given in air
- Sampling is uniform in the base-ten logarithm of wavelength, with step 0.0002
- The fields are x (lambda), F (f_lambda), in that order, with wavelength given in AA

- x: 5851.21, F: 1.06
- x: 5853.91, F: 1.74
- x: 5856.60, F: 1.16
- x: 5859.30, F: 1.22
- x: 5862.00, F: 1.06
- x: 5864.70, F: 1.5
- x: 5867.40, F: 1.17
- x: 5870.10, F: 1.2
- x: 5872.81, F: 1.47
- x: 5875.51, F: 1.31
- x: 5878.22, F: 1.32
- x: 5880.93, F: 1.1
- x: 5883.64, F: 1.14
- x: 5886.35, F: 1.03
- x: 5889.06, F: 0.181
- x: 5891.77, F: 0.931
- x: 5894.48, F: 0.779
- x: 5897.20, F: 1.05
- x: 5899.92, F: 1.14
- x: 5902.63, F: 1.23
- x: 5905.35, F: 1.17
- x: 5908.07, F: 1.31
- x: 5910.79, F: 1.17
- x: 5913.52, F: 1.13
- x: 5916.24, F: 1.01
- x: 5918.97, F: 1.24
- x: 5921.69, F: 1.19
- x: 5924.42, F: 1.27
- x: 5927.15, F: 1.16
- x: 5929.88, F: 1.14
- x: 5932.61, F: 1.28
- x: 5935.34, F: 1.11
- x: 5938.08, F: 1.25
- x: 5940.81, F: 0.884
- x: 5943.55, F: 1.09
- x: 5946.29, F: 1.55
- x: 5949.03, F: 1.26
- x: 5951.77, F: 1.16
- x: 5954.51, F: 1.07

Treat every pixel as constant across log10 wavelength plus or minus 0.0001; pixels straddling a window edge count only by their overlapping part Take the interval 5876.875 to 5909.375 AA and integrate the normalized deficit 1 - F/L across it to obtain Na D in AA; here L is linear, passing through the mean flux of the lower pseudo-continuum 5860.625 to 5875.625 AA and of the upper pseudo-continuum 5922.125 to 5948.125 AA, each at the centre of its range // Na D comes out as 5.7 AA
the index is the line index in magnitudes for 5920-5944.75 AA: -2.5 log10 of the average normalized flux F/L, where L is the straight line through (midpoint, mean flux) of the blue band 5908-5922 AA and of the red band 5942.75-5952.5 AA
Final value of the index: 0.06 mag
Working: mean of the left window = 1.16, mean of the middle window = 1.15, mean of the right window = 1.28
